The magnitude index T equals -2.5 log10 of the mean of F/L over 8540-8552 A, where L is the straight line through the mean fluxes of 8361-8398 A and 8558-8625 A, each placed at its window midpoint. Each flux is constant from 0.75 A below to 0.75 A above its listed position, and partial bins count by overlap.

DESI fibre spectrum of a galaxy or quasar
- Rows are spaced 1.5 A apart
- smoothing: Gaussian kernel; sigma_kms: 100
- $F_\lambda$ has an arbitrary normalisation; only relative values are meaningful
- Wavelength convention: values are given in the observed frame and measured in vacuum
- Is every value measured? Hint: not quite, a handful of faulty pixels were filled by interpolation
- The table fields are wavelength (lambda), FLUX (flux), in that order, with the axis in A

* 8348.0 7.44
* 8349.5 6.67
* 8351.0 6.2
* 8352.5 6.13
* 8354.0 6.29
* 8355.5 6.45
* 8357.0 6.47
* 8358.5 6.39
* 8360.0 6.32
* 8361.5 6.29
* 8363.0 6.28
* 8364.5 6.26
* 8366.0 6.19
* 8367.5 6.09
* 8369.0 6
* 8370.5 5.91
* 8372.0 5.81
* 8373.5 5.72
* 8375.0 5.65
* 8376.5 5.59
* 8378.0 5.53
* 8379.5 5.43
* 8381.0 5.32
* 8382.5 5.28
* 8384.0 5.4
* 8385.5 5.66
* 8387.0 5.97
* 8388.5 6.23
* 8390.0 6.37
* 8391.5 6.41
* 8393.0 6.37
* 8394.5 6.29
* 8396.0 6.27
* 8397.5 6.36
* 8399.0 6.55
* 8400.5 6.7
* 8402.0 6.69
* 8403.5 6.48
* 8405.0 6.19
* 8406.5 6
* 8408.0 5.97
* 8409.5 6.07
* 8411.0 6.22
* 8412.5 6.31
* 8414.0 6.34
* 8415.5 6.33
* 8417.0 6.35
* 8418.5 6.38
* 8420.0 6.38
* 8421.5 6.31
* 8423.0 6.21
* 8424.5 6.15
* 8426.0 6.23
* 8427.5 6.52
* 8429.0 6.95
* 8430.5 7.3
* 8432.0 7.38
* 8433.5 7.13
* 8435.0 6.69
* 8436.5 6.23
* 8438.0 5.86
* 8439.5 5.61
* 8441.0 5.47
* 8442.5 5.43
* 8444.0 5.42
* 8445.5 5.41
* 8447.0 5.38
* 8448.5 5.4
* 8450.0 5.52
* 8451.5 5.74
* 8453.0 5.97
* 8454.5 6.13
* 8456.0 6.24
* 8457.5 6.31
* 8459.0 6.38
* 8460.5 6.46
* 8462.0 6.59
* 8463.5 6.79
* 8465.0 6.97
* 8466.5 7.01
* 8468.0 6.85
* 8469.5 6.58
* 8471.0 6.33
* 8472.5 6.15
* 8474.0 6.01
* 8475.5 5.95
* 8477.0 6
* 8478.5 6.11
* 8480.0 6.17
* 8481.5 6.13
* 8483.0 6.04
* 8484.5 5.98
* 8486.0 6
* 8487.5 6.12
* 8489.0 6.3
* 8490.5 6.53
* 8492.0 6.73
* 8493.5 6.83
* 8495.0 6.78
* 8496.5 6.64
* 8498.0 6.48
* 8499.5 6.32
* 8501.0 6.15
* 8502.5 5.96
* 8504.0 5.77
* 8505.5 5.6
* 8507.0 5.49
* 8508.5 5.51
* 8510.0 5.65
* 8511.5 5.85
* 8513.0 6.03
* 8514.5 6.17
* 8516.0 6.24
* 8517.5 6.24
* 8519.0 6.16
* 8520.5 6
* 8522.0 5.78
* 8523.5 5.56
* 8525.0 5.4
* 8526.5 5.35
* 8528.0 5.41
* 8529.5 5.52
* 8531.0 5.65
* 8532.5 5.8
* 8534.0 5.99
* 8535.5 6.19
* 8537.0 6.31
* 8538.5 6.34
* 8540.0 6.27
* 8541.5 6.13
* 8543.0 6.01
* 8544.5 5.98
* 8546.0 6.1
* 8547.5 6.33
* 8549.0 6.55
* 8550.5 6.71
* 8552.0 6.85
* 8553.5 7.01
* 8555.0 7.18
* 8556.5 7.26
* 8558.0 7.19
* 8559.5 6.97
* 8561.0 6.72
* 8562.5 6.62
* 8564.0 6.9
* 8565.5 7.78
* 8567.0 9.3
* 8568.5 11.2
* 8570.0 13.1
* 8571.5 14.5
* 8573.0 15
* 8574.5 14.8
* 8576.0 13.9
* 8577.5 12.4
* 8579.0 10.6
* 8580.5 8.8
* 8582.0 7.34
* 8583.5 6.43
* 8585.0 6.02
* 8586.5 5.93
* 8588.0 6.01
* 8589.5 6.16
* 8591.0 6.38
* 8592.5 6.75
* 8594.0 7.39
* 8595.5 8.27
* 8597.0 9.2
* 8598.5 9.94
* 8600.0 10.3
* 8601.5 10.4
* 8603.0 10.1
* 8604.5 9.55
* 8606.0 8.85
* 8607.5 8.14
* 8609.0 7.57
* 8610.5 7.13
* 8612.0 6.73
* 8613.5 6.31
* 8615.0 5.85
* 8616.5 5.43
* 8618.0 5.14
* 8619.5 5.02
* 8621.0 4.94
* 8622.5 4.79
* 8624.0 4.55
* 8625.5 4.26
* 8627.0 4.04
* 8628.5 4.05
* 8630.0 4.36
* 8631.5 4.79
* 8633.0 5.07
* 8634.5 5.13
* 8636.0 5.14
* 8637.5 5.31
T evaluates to 0.23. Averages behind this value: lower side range 5.94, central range 6.3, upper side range 8.27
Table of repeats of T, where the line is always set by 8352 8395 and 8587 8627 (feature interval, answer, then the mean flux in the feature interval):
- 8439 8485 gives 0.055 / 6.08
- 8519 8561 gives 0.089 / 6.22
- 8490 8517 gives 0.075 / 6.15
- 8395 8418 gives -0.030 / 6.32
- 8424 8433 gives -0.089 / 6.78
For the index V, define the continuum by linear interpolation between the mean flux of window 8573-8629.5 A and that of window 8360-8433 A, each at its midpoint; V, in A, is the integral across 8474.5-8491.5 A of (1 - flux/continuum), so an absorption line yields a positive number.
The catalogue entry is 1.7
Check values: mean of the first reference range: 6.19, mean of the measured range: 6.13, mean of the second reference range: 7.64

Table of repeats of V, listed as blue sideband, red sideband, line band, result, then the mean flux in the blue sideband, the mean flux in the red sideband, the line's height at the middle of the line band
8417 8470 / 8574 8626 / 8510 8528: 2.9 A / 6.27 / 7.74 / 6.98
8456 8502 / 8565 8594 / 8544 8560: 3.6 A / 6.38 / 9.56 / 8.69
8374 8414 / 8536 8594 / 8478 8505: 3.5 A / 6.05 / 8.08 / 7.21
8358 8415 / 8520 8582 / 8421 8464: 3.1 A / 6.08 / 7.79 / 6.66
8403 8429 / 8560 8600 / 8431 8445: 1.1 A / 6.28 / 9.14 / 6.66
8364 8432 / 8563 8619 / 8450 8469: 1.6 A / 6.16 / 8.77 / 6.99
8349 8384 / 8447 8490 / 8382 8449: -1.1 A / 5.99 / 6.21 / 6.1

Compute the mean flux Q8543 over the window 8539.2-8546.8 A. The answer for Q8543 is 6.1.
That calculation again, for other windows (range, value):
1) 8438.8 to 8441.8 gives 5.54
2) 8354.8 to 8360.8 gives 6.41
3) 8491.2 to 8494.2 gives 6.78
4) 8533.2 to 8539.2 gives 6.2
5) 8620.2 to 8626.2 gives 4.64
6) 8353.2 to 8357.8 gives 6.4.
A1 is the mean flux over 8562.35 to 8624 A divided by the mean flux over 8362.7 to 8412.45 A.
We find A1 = 1.40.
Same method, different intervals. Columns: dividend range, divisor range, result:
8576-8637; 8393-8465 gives 1.11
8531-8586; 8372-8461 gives 1.33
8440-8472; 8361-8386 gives 1.06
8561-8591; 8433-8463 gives 1.59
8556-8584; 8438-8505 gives 1.61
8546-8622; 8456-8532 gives 1.33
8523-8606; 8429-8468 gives 1.27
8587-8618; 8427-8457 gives 1.27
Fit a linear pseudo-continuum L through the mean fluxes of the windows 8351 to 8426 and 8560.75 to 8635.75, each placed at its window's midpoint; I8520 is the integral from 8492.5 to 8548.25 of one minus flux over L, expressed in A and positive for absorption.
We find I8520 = 9.07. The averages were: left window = 6.13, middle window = 6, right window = 7.79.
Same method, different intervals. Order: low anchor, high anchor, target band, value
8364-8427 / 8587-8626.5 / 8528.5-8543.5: 1.66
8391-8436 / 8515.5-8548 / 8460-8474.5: -0.86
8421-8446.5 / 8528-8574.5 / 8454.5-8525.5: 6.97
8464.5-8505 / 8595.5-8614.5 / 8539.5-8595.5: -1.86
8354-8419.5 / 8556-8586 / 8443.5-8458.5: 3.22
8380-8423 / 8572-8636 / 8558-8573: -4.53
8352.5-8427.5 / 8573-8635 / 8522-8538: 2.82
